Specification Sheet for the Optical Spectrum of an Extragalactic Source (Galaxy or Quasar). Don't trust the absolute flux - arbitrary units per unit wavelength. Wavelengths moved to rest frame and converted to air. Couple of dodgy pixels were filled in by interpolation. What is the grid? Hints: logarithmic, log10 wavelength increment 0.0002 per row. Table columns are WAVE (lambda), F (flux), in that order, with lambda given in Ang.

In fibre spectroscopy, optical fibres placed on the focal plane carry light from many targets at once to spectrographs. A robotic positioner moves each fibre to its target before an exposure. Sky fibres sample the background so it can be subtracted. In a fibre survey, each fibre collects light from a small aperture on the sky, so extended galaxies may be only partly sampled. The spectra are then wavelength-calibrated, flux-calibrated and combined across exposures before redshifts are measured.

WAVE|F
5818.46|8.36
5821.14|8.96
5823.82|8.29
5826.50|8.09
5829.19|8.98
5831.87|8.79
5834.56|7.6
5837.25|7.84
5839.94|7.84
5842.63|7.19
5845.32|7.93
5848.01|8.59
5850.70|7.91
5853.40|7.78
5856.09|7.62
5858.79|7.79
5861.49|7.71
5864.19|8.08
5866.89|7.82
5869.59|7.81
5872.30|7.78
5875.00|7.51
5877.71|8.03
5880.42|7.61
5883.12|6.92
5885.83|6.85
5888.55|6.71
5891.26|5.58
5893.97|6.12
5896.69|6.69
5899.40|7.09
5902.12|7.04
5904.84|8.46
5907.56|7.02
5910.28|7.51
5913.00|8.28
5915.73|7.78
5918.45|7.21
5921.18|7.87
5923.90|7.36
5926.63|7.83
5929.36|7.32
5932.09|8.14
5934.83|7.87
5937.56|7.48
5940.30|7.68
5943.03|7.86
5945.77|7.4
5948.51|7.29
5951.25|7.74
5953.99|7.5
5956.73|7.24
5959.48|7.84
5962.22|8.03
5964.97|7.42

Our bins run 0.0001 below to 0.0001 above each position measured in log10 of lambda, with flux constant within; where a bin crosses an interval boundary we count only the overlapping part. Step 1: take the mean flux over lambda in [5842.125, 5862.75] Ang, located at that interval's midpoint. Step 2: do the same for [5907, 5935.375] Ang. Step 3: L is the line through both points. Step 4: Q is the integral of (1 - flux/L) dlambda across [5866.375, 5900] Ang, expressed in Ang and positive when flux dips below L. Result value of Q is 2.9 Ang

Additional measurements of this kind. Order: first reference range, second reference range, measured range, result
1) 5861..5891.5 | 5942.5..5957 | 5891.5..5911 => 1.1 Ang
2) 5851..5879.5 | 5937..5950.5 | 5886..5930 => 2.5 Ang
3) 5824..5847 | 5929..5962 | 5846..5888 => 1.2 Ang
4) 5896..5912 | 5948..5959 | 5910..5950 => -1.3 Ang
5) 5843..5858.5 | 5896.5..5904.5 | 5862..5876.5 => -0.3 Ang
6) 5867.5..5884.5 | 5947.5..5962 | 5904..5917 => -0.3 Ang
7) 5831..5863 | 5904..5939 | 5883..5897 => 2.4 Ang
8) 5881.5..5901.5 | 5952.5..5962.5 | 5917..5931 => -0.9 Ang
